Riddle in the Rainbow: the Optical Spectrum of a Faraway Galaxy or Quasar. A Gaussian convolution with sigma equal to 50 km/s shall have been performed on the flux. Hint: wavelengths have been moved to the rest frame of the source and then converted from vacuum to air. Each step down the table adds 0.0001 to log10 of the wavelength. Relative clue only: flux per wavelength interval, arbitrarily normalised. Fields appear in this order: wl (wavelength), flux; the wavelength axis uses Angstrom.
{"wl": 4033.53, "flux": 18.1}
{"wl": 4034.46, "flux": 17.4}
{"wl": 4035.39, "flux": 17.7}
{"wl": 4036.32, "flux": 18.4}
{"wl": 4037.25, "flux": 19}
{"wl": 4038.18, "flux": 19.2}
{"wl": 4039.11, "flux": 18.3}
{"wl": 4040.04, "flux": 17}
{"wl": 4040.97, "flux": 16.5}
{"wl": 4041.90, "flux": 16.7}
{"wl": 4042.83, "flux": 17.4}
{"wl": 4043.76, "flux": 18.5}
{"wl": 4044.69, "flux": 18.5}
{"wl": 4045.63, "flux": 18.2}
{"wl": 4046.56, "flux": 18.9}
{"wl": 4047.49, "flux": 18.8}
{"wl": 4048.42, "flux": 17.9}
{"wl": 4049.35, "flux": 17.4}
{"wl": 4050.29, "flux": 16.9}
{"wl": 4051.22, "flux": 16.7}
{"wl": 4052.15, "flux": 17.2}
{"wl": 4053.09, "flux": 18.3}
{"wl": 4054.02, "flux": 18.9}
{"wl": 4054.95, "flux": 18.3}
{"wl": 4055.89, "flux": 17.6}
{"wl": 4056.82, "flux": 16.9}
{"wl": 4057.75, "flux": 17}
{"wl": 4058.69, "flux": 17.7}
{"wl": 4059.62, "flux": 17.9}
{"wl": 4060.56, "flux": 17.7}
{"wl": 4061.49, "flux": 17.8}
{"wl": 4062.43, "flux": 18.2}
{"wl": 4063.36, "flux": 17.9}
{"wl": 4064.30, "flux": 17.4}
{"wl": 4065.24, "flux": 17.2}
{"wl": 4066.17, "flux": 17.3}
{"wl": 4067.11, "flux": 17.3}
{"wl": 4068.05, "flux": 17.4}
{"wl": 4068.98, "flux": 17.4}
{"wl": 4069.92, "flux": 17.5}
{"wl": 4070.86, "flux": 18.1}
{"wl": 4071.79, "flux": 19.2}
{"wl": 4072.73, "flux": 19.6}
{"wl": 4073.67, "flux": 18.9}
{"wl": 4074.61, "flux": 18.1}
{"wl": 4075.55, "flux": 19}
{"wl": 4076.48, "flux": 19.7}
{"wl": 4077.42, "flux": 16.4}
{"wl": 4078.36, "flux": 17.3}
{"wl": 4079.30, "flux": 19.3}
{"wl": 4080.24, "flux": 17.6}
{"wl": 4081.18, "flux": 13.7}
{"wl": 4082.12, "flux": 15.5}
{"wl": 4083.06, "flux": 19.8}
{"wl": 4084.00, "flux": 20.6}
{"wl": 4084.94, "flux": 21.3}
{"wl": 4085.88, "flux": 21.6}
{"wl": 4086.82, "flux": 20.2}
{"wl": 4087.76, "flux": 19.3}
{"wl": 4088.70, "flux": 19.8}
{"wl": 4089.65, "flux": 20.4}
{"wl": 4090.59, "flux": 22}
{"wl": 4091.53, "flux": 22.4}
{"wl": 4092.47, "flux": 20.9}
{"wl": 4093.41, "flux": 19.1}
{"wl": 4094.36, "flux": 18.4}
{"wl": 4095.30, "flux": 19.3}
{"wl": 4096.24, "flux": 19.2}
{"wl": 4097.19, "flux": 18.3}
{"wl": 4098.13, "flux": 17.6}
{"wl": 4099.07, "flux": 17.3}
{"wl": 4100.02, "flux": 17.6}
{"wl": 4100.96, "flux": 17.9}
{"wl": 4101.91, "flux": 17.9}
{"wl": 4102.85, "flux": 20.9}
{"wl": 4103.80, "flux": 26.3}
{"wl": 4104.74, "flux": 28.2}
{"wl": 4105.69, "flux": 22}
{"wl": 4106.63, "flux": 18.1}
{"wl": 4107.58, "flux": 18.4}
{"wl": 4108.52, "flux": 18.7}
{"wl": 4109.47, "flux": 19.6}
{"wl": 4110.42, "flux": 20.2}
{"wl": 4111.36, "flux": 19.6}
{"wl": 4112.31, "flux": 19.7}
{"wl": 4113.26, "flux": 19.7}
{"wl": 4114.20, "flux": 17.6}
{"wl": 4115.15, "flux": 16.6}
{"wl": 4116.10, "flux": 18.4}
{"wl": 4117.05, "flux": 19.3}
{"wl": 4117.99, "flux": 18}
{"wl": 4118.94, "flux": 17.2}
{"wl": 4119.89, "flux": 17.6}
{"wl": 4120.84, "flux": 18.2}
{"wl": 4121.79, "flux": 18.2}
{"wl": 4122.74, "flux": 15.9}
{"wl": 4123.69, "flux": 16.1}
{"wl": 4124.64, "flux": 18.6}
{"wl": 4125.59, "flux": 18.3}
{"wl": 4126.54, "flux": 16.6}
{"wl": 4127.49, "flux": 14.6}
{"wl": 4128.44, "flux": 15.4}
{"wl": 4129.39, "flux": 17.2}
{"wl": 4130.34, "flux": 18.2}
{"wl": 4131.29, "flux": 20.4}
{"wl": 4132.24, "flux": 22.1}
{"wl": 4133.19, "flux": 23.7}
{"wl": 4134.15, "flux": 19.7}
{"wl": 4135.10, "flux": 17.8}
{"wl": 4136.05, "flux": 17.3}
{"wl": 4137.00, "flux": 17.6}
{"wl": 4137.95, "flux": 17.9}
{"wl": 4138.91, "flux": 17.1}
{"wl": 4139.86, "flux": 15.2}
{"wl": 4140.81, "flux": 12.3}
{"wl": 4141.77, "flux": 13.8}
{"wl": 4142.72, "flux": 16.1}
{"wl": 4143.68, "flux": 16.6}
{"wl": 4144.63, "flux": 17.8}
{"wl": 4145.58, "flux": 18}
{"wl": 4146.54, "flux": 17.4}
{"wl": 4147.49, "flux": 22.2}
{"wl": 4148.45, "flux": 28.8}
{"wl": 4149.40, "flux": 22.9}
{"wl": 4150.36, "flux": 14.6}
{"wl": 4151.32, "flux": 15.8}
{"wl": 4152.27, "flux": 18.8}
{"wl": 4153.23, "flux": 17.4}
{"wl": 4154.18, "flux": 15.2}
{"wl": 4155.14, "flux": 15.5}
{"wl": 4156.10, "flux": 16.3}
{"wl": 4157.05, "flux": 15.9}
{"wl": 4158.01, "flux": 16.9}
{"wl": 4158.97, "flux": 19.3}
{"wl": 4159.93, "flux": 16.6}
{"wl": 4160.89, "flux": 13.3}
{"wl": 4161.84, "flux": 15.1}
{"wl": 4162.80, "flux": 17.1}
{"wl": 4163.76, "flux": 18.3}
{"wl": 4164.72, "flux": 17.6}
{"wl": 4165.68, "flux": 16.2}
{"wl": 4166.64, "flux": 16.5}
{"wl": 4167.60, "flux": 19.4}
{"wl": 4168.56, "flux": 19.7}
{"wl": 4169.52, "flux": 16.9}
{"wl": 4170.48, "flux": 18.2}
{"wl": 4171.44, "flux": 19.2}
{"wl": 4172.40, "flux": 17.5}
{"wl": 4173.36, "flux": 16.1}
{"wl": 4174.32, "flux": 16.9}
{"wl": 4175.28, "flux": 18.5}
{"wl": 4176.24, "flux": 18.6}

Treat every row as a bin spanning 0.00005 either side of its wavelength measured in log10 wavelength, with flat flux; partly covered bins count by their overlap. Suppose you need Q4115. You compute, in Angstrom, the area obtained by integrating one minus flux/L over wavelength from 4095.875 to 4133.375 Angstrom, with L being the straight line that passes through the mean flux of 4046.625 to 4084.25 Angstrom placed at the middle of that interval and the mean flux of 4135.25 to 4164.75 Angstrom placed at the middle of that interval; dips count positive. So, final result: -2.9 Angstrom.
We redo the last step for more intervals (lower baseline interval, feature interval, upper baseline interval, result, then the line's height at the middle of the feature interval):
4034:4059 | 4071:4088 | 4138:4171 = -1.0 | 17.7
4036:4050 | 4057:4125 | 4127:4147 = -4.0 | 17.7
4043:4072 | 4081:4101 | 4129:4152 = -1.4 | 18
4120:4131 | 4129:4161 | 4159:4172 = -1.2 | 17.2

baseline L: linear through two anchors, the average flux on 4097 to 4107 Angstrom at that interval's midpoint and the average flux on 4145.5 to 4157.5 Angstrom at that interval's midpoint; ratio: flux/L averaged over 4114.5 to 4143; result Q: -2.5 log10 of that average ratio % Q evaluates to 0.10 mag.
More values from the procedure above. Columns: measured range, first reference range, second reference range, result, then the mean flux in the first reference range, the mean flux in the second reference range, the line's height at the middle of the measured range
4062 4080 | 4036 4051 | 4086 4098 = 0.06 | 17.9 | 19.9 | 19.1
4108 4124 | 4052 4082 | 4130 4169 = -0.03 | 17.8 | 17.8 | 17.8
